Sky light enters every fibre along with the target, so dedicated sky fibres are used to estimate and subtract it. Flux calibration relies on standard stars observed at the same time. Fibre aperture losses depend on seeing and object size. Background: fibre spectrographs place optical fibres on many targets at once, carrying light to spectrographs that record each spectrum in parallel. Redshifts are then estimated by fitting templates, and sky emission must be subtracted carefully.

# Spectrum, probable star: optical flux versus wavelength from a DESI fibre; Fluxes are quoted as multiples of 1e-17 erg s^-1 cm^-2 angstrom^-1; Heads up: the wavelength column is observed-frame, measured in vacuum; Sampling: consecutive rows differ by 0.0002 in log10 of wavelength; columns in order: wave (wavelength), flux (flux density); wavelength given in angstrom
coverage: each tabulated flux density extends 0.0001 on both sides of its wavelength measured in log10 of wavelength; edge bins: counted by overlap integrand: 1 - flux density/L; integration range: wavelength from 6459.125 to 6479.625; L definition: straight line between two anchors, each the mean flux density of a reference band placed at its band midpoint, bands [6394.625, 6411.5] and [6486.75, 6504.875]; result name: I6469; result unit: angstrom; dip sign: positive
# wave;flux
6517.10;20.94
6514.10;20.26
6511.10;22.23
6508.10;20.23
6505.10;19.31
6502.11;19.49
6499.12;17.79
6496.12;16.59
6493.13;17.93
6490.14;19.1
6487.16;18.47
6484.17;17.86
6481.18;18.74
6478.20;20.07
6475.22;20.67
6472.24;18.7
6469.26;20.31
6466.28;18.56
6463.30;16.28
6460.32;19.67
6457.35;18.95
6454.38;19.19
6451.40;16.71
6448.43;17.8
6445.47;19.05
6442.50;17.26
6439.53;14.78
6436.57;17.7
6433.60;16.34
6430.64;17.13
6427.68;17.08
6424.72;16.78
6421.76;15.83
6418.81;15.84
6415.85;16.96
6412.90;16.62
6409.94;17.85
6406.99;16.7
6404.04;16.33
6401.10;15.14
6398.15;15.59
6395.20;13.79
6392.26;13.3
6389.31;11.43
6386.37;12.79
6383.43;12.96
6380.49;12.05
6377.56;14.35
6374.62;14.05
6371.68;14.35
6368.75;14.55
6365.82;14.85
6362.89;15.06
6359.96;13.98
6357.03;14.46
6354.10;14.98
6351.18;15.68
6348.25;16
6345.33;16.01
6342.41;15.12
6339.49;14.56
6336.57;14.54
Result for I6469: -1.8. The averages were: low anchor 16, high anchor 18.3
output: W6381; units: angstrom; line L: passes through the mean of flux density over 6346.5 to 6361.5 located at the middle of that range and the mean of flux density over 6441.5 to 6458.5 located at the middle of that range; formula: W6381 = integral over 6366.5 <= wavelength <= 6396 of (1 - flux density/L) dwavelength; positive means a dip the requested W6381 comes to 4.7 angstrom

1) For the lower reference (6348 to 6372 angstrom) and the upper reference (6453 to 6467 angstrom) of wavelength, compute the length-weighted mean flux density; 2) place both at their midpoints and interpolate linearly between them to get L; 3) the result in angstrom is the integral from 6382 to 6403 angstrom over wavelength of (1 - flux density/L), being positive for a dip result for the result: 3.17 angstrom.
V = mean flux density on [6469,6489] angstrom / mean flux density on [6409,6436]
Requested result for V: 1.1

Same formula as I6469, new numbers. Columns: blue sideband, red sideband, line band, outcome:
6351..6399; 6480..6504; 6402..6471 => -4.91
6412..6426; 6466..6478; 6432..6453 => 0.90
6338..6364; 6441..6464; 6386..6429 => 3.32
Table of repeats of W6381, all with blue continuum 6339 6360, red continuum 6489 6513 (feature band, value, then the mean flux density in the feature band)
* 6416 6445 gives 1.09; 16.6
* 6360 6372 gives 0.75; 14.7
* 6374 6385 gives 1.84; 13.3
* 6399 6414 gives 0.16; 16.5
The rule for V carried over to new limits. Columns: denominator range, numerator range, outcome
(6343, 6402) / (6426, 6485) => 1.27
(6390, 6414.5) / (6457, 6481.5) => 1.23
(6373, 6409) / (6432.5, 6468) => 1.26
